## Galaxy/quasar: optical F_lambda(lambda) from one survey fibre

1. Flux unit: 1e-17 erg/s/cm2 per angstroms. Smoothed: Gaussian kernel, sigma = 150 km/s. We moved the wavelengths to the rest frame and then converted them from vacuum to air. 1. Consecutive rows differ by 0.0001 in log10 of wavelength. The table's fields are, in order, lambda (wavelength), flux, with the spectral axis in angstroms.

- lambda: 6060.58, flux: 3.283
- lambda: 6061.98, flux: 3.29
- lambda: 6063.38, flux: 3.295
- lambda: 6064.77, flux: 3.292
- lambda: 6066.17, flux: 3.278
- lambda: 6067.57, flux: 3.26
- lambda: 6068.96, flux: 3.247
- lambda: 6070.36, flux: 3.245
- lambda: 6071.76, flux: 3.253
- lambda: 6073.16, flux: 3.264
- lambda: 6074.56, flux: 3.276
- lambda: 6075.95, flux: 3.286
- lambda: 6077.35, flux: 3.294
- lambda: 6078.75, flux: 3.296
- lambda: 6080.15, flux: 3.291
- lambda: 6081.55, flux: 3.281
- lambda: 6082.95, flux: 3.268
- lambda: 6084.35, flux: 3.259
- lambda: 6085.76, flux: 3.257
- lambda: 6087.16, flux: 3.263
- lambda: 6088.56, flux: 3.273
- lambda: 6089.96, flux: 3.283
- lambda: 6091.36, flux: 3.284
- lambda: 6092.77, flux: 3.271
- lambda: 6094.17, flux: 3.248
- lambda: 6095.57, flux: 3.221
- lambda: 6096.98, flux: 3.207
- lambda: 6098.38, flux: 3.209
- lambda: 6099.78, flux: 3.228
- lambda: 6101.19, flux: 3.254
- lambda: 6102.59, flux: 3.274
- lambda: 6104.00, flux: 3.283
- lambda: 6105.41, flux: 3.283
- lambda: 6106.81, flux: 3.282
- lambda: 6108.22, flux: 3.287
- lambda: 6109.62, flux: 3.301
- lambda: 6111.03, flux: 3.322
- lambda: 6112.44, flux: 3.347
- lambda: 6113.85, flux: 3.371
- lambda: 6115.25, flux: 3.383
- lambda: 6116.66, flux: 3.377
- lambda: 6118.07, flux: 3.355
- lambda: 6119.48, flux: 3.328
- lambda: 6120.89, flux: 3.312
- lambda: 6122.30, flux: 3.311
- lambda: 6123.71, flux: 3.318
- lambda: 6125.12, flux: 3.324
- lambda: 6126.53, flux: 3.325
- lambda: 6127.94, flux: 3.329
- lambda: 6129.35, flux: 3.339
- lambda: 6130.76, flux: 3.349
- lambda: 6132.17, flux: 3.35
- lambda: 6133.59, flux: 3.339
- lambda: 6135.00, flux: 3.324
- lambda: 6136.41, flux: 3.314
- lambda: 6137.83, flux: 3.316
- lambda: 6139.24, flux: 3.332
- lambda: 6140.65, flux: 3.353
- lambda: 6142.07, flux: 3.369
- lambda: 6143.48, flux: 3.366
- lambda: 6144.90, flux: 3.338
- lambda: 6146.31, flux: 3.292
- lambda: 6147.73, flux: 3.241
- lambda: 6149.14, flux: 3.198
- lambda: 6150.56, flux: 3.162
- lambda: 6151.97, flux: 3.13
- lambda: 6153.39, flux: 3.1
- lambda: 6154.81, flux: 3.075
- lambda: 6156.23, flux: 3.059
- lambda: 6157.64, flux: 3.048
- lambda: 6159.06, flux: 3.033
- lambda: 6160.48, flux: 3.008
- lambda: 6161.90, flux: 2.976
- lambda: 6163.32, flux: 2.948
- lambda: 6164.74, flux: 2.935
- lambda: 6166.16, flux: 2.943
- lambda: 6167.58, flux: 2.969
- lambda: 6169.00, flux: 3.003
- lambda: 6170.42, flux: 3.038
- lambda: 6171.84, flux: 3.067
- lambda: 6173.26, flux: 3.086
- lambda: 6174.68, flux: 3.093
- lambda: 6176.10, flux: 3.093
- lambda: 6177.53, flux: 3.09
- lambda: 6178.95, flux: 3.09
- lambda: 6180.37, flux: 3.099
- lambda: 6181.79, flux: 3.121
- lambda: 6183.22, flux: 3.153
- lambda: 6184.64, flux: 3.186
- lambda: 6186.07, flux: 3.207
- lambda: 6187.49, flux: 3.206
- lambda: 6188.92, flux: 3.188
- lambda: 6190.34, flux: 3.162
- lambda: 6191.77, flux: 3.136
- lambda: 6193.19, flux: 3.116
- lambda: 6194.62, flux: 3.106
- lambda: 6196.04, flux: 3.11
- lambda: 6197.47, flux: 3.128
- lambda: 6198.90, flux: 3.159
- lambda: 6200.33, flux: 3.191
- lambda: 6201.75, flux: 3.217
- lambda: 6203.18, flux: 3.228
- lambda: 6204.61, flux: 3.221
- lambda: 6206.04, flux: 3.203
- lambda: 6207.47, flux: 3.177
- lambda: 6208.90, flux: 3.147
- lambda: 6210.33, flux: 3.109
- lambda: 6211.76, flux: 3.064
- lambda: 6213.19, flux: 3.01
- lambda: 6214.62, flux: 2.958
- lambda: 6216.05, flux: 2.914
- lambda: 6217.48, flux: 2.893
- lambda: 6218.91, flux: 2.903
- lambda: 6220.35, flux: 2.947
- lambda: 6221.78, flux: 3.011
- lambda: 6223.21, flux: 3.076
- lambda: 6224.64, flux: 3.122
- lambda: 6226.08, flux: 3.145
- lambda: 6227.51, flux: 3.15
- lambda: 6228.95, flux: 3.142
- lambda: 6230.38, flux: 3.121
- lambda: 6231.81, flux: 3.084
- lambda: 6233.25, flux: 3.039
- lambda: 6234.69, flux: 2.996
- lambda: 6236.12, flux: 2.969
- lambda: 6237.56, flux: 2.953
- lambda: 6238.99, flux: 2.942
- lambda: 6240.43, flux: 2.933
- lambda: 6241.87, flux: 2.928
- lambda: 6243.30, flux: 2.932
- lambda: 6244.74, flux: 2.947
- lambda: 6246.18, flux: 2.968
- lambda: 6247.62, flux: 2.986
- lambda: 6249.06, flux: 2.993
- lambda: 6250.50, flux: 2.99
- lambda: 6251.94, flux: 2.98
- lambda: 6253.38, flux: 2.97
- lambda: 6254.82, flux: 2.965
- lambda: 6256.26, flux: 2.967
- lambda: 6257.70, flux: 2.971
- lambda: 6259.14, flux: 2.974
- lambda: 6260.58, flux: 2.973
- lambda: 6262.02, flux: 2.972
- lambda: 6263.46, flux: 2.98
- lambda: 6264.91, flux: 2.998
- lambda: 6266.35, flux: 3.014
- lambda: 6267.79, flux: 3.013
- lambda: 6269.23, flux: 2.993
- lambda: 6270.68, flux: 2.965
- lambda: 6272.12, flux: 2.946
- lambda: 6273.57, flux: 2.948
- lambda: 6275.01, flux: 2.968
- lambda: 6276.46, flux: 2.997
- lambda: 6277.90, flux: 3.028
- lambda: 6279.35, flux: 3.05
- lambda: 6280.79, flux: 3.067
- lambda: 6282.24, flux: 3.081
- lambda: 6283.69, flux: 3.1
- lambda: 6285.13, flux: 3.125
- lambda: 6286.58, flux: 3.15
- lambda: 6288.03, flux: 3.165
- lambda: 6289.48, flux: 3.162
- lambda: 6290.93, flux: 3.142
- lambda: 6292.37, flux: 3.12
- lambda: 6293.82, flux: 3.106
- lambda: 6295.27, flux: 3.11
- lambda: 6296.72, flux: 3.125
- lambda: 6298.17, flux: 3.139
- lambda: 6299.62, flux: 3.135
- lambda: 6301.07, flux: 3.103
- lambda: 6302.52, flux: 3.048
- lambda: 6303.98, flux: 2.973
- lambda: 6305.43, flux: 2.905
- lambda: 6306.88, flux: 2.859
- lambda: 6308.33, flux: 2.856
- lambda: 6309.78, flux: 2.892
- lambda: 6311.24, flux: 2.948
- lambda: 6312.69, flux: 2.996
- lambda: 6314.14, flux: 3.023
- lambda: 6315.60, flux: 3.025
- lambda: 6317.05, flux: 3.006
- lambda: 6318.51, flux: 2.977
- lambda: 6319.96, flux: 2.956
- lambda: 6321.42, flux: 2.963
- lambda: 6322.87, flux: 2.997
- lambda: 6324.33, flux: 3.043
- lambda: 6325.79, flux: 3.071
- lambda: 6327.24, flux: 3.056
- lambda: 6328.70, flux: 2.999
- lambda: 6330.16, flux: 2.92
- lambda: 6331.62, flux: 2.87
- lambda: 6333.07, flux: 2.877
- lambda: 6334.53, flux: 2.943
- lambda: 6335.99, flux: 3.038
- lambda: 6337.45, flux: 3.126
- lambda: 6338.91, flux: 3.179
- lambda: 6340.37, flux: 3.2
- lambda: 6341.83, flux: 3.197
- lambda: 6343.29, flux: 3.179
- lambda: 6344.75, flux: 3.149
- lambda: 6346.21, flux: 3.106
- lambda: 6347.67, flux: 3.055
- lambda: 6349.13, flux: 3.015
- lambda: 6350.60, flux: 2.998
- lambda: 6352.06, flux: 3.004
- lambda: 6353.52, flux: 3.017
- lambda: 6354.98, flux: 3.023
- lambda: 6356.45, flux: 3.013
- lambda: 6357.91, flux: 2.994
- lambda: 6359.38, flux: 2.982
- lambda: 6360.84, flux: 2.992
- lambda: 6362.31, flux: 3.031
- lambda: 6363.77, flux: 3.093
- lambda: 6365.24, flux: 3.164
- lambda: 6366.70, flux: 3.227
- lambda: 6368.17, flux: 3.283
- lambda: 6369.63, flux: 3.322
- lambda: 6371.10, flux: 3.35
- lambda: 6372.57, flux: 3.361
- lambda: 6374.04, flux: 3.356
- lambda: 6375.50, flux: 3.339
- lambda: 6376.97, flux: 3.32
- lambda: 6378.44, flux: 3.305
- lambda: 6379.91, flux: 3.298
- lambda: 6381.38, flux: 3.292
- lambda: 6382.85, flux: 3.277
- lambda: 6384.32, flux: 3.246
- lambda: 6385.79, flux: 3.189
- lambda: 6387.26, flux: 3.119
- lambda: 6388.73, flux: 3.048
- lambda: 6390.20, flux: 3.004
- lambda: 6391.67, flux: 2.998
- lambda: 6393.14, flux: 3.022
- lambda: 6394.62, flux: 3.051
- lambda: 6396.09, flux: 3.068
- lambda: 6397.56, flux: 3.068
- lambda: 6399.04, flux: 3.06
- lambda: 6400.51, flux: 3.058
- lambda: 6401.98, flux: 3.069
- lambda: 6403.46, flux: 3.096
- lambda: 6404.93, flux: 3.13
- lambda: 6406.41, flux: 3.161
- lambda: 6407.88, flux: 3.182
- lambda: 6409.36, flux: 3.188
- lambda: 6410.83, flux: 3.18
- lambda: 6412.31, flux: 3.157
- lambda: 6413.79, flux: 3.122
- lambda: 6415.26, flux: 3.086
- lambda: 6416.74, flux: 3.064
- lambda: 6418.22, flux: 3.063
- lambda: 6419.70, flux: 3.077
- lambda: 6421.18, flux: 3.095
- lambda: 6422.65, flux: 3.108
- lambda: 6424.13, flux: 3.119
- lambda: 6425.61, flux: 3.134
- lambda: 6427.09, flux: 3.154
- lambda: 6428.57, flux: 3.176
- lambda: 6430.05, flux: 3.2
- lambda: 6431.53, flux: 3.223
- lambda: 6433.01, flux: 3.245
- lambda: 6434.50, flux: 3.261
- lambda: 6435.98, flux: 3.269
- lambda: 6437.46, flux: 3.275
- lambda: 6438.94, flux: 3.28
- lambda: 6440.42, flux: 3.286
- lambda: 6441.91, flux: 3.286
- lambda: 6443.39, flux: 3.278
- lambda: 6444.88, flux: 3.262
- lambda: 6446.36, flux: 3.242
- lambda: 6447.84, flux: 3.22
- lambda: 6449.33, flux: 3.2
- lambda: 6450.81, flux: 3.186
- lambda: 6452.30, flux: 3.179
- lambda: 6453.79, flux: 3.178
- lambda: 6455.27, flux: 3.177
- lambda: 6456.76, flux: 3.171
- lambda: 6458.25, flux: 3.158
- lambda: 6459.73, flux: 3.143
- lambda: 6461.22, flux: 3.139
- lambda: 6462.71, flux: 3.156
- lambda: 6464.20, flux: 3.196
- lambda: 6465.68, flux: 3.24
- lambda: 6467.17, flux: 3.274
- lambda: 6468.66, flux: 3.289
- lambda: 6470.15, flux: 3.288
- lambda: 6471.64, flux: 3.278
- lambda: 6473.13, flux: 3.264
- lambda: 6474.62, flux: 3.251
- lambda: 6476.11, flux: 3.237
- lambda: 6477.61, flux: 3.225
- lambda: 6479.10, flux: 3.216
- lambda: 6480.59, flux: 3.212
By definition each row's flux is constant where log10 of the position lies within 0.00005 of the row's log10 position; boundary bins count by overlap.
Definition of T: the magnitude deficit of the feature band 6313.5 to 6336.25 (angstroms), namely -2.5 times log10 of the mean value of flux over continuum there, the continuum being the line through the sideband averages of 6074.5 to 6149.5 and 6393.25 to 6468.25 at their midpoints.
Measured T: 0.08 mag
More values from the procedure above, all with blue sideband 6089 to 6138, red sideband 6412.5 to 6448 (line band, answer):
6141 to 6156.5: 0.024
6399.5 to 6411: 0.023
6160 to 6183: 0.084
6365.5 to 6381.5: -0.034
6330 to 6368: 0.055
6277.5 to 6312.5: 0.062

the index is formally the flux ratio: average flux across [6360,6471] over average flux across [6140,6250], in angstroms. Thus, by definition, 1.03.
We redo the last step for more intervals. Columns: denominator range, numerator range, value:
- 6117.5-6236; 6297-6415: 0.98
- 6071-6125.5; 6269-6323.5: 0.92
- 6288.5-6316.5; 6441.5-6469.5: 1.06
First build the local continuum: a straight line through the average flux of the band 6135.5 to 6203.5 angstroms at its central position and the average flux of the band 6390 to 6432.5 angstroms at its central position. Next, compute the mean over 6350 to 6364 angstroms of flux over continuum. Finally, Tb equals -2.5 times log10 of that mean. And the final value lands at 0.04 mag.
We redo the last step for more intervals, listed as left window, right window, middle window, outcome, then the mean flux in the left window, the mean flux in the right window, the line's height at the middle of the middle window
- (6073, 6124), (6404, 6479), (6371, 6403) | 0.01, 3.29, 3.2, 3.21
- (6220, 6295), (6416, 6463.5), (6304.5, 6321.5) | 0.04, 3.03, 3.19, 3.07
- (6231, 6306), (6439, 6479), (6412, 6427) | 0.03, 3.02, 3.22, 3.18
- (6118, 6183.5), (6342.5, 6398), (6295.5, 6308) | 0.04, 3.18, 3.14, 3.15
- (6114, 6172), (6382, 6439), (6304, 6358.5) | 0.05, 3.21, 3.14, 3.16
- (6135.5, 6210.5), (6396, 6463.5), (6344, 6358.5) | 0.04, 3.14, 3.17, 3.16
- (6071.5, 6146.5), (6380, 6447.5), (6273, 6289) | 0.05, 3.3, 3.16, 3.22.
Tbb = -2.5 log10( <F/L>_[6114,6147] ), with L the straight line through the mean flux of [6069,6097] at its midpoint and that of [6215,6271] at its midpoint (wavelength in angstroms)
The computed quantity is -0.05 mag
